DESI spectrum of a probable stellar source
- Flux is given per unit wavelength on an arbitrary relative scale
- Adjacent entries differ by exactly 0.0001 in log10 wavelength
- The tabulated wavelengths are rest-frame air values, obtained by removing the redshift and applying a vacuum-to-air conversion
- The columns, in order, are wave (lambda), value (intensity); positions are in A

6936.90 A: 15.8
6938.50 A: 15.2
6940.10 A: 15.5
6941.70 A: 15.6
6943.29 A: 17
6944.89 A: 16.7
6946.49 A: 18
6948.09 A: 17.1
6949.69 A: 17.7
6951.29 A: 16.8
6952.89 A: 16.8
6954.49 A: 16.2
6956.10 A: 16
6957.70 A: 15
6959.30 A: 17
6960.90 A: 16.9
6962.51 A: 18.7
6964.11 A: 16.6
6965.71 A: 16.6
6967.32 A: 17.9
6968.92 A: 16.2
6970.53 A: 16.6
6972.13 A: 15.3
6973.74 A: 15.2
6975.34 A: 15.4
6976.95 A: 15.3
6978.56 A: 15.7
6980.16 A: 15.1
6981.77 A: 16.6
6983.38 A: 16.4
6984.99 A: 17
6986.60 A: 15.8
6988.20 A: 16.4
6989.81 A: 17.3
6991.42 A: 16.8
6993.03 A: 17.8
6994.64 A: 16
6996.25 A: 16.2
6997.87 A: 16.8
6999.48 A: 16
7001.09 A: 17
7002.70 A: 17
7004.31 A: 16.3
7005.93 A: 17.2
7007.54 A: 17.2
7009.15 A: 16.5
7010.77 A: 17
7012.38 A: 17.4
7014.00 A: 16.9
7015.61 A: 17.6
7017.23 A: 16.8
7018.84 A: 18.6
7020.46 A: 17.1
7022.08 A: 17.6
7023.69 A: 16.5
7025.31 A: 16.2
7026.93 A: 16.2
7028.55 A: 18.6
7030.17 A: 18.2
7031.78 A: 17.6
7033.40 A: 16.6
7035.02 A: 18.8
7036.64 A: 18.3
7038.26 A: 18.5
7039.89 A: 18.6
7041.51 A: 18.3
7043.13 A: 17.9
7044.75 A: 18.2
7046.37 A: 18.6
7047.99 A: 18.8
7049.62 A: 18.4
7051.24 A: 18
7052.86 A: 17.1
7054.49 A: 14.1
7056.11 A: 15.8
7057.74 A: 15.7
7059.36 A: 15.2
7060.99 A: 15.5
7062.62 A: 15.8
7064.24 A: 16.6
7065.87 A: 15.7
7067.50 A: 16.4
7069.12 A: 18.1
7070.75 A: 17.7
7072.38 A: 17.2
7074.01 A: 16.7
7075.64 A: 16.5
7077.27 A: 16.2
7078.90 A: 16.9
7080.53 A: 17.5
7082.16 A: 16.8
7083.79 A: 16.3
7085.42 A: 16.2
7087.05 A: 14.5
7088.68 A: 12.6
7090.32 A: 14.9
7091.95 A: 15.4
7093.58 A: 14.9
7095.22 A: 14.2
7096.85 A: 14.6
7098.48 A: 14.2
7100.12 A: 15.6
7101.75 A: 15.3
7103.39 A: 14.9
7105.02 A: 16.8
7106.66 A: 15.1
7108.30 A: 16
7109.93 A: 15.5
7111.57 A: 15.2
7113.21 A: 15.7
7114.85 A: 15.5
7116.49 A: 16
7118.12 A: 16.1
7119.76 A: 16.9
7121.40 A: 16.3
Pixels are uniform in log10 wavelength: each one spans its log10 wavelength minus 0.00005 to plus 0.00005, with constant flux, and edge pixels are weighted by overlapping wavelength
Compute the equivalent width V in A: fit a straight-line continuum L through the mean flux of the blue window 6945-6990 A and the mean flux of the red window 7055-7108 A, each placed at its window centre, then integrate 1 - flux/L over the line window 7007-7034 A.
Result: -1.76 A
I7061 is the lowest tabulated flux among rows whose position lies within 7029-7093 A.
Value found 12.6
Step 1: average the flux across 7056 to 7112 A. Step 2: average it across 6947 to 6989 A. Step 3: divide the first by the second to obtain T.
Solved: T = 0.96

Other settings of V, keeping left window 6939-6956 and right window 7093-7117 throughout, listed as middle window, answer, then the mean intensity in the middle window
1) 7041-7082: -3.21 A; 16.9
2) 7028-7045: -2.40 A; 18.1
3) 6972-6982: 0.58 A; 15.5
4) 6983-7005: -0.49 A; 16.6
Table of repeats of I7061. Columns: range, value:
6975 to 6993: 15.1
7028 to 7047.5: 16.6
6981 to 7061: 14.1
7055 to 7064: 15.2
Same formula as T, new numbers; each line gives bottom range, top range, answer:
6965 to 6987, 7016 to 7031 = 1.08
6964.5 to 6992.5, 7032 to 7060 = 1.08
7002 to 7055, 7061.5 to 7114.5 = 0.90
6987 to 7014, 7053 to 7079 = 0.97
